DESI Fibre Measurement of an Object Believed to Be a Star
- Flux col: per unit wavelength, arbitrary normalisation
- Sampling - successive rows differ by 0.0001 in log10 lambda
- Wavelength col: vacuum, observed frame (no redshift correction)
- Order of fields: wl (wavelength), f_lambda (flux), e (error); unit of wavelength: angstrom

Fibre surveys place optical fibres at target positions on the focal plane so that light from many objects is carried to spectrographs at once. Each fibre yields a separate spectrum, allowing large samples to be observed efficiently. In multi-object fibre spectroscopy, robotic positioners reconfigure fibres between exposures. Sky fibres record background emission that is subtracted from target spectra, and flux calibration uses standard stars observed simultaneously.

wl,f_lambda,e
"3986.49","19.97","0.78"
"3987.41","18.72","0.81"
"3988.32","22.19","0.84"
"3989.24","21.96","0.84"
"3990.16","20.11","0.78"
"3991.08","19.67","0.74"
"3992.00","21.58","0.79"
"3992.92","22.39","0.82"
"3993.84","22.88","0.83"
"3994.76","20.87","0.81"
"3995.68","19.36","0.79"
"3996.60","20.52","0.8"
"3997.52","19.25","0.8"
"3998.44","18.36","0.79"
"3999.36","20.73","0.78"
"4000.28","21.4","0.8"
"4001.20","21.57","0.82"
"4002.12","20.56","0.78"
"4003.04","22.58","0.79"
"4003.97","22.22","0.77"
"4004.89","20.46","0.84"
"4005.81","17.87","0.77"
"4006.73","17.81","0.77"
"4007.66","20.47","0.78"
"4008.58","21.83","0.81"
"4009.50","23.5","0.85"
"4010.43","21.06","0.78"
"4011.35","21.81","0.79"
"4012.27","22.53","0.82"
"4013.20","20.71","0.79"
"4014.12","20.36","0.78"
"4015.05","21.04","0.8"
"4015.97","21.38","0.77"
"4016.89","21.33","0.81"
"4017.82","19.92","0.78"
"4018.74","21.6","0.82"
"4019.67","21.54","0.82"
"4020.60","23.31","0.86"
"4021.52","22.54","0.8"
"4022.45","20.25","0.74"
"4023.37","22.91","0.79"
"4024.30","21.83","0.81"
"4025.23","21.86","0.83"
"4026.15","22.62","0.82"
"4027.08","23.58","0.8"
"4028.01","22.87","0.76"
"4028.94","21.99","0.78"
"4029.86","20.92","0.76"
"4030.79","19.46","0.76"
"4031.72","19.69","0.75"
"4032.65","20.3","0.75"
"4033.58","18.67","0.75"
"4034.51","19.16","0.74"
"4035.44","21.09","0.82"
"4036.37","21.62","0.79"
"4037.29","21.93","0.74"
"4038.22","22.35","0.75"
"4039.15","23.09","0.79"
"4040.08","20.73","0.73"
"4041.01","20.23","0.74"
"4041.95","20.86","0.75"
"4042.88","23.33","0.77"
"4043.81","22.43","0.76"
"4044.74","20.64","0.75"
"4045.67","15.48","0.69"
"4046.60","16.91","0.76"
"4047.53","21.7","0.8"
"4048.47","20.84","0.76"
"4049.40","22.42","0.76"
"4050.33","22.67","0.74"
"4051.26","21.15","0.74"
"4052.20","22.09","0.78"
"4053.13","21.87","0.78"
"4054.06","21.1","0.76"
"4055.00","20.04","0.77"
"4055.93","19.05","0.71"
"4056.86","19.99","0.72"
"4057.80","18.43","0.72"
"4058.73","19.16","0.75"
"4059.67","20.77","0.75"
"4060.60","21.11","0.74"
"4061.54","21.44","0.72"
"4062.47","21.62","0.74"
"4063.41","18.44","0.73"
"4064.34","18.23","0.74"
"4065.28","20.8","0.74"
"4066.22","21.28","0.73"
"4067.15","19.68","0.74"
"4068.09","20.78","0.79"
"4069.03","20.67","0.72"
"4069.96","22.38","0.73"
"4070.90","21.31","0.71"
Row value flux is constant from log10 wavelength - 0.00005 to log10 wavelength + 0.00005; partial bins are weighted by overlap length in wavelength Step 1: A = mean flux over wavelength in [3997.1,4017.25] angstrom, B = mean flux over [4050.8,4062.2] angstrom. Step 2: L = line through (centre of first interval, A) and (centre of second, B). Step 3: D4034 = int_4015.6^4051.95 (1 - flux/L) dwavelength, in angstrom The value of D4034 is -0.9 angstrom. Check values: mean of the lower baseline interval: 20.9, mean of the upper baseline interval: 20.5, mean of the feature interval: 21.2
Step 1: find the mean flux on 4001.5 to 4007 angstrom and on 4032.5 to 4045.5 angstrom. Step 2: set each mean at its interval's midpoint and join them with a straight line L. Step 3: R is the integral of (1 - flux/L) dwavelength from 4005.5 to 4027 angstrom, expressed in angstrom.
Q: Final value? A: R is -0.8 angstrom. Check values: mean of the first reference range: 20.4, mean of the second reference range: 21.1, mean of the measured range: 21.4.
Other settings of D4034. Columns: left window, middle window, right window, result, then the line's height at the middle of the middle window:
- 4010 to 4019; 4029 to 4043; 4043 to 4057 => 0.00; 20.9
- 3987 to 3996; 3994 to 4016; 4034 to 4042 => 0.31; 21.1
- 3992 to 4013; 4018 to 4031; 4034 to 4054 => -0.59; 21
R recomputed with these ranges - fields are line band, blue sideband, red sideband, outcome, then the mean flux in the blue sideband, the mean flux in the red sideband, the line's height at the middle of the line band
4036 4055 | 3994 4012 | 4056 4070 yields -0.7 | 20.7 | 20.2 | 20.4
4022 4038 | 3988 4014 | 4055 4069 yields -0.6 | 20.9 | 20.1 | 20.5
